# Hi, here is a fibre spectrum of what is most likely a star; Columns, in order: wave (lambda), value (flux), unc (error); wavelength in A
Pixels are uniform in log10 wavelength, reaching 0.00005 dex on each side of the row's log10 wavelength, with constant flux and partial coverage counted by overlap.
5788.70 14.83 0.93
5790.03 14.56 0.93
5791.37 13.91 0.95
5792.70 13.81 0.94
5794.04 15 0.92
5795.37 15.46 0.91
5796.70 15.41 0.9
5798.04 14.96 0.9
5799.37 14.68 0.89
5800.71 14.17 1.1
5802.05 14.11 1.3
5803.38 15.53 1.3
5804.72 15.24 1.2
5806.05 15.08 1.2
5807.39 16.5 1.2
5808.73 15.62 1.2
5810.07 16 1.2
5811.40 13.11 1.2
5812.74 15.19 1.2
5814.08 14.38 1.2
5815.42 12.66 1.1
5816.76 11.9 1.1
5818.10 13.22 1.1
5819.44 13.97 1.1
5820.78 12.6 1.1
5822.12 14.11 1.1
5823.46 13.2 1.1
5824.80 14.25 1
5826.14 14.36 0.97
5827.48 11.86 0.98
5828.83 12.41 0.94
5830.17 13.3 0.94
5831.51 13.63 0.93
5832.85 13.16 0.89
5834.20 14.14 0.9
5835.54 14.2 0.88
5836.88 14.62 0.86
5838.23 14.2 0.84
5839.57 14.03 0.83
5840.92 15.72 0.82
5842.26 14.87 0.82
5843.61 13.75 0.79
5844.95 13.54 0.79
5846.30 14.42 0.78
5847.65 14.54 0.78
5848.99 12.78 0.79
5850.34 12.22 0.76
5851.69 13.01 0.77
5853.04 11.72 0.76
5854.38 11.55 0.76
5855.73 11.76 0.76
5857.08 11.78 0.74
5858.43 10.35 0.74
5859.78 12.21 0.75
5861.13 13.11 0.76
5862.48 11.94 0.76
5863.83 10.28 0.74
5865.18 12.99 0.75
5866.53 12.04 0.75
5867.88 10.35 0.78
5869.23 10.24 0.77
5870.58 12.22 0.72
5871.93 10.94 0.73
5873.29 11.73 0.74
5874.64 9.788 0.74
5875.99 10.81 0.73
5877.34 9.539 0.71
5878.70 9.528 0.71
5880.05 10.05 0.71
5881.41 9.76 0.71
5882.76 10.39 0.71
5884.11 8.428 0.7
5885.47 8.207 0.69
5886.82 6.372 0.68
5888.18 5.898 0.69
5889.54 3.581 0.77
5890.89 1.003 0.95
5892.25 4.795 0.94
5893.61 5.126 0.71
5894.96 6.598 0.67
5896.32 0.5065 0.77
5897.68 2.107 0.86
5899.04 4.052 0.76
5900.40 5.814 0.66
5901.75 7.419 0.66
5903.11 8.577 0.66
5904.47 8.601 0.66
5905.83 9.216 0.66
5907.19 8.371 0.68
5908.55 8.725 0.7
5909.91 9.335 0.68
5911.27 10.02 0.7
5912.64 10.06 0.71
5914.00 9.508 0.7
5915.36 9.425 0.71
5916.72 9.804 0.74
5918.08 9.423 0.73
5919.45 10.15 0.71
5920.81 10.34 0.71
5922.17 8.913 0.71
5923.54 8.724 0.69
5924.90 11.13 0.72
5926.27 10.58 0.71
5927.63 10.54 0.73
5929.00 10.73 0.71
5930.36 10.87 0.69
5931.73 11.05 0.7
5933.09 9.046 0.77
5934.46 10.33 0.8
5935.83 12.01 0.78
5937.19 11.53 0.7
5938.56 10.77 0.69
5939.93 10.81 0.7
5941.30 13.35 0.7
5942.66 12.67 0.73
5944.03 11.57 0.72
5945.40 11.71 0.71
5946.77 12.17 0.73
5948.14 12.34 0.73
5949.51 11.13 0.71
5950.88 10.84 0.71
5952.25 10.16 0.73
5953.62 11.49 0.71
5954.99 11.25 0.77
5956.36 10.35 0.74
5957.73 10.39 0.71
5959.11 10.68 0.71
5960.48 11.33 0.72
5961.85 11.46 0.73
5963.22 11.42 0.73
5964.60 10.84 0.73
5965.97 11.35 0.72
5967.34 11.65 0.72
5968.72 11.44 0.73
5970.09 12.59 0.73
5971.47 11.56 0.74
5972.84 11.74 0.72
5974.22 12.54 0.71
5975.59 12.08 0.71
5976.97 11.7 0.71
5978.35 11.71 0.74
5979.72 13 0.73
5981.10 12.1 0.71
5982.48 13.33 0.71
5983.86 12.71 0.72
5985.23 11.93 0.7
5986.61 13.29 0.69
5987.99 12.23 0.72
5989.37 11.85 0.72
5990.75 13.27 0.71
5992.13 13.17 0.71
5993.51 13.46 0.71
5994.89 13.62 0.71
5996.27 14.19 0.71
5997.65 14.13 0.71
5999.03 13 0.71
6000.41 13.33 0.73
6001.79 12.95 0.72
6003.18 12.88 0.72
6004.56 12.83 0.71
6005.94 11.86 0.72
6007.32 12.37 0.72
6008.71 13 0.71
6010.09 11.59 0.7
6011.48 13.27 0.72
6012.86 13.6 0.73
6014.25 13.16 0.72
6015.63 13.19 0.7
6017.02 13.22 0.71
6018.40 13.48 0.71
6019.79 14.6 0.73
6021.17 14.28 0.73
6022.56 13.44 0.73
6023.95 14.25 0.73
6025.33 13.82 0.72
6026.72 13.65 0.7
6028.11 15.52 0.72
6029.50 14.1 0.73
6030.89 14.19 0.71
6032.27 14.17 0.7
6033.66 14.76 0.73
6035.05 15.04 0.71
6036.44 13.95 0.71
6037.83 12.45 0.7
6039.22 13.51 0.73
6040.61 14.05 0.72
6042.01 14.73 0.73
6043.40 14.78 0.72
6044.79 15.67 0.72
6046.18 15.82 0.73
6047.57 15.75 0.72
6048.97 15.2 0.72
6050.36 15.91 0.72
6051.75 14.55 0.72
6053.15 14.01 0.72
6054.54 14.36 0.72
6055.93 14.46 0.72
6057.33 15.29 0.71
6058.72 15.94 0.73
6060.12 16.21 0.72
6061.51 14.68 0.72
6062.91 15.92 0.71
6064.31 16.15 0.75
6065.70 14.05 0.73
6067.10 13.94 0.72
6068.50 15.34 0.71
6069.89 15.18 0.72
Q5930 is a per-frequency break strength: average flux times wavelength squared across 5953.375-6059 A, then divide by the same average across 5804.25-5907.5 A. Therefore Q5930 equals 1.2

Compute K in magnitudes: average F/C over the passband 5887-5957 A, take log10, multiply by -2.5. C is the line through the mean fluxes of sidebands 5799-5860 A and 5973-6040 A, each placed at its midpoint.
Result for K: 0.42 mag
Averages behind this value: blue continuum 13.7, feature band 9.1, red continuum 13.2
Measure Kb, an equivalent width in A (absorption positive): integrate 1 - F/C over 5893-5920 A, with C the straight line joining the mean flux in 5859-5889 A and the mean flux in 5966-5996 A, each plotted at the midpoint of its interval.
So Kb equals 8.2 A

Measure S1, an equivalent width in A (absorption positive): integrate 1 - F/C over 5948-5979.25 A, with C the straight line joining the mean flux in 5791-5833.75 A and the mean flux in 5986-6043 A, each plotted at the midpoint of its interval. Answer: 5.2 A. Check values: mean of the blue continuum 14.1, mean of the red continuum 13.5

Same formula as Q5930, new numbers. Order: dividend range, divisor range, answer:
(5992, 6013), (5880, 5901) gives 2.40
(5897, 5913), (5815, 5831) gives 0.60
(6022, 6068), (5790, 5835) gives 1.12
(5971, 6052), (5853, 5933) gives 1.54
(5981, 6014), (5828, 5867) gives 1.04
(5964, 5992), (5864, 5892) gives 1.38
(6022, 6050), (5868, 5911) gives 1.97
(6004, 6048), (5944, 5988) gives 1.21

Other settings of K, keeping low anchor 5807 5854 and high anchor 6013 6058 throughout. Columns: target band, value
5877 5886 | 0.42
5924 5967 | 0.25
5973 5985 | 0.15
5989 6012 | 0.10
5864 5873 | 0.21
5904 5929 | 0.41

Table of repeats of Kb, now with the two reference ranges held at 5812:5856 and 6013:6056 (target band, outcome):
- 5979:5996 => 1.5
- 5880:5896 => 8.5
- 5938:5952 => 2.3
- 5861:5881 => 3.9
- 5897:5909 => 5.9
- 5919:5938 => 4.7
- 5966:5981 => 2.2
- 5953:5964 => 2.3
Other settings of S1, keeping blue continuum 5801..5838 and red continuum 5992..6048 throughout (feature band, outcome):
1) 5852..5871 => 3.18 A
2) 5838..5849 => -0.24 A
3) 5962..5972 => 1.66 A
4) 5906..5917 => 3.58 A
